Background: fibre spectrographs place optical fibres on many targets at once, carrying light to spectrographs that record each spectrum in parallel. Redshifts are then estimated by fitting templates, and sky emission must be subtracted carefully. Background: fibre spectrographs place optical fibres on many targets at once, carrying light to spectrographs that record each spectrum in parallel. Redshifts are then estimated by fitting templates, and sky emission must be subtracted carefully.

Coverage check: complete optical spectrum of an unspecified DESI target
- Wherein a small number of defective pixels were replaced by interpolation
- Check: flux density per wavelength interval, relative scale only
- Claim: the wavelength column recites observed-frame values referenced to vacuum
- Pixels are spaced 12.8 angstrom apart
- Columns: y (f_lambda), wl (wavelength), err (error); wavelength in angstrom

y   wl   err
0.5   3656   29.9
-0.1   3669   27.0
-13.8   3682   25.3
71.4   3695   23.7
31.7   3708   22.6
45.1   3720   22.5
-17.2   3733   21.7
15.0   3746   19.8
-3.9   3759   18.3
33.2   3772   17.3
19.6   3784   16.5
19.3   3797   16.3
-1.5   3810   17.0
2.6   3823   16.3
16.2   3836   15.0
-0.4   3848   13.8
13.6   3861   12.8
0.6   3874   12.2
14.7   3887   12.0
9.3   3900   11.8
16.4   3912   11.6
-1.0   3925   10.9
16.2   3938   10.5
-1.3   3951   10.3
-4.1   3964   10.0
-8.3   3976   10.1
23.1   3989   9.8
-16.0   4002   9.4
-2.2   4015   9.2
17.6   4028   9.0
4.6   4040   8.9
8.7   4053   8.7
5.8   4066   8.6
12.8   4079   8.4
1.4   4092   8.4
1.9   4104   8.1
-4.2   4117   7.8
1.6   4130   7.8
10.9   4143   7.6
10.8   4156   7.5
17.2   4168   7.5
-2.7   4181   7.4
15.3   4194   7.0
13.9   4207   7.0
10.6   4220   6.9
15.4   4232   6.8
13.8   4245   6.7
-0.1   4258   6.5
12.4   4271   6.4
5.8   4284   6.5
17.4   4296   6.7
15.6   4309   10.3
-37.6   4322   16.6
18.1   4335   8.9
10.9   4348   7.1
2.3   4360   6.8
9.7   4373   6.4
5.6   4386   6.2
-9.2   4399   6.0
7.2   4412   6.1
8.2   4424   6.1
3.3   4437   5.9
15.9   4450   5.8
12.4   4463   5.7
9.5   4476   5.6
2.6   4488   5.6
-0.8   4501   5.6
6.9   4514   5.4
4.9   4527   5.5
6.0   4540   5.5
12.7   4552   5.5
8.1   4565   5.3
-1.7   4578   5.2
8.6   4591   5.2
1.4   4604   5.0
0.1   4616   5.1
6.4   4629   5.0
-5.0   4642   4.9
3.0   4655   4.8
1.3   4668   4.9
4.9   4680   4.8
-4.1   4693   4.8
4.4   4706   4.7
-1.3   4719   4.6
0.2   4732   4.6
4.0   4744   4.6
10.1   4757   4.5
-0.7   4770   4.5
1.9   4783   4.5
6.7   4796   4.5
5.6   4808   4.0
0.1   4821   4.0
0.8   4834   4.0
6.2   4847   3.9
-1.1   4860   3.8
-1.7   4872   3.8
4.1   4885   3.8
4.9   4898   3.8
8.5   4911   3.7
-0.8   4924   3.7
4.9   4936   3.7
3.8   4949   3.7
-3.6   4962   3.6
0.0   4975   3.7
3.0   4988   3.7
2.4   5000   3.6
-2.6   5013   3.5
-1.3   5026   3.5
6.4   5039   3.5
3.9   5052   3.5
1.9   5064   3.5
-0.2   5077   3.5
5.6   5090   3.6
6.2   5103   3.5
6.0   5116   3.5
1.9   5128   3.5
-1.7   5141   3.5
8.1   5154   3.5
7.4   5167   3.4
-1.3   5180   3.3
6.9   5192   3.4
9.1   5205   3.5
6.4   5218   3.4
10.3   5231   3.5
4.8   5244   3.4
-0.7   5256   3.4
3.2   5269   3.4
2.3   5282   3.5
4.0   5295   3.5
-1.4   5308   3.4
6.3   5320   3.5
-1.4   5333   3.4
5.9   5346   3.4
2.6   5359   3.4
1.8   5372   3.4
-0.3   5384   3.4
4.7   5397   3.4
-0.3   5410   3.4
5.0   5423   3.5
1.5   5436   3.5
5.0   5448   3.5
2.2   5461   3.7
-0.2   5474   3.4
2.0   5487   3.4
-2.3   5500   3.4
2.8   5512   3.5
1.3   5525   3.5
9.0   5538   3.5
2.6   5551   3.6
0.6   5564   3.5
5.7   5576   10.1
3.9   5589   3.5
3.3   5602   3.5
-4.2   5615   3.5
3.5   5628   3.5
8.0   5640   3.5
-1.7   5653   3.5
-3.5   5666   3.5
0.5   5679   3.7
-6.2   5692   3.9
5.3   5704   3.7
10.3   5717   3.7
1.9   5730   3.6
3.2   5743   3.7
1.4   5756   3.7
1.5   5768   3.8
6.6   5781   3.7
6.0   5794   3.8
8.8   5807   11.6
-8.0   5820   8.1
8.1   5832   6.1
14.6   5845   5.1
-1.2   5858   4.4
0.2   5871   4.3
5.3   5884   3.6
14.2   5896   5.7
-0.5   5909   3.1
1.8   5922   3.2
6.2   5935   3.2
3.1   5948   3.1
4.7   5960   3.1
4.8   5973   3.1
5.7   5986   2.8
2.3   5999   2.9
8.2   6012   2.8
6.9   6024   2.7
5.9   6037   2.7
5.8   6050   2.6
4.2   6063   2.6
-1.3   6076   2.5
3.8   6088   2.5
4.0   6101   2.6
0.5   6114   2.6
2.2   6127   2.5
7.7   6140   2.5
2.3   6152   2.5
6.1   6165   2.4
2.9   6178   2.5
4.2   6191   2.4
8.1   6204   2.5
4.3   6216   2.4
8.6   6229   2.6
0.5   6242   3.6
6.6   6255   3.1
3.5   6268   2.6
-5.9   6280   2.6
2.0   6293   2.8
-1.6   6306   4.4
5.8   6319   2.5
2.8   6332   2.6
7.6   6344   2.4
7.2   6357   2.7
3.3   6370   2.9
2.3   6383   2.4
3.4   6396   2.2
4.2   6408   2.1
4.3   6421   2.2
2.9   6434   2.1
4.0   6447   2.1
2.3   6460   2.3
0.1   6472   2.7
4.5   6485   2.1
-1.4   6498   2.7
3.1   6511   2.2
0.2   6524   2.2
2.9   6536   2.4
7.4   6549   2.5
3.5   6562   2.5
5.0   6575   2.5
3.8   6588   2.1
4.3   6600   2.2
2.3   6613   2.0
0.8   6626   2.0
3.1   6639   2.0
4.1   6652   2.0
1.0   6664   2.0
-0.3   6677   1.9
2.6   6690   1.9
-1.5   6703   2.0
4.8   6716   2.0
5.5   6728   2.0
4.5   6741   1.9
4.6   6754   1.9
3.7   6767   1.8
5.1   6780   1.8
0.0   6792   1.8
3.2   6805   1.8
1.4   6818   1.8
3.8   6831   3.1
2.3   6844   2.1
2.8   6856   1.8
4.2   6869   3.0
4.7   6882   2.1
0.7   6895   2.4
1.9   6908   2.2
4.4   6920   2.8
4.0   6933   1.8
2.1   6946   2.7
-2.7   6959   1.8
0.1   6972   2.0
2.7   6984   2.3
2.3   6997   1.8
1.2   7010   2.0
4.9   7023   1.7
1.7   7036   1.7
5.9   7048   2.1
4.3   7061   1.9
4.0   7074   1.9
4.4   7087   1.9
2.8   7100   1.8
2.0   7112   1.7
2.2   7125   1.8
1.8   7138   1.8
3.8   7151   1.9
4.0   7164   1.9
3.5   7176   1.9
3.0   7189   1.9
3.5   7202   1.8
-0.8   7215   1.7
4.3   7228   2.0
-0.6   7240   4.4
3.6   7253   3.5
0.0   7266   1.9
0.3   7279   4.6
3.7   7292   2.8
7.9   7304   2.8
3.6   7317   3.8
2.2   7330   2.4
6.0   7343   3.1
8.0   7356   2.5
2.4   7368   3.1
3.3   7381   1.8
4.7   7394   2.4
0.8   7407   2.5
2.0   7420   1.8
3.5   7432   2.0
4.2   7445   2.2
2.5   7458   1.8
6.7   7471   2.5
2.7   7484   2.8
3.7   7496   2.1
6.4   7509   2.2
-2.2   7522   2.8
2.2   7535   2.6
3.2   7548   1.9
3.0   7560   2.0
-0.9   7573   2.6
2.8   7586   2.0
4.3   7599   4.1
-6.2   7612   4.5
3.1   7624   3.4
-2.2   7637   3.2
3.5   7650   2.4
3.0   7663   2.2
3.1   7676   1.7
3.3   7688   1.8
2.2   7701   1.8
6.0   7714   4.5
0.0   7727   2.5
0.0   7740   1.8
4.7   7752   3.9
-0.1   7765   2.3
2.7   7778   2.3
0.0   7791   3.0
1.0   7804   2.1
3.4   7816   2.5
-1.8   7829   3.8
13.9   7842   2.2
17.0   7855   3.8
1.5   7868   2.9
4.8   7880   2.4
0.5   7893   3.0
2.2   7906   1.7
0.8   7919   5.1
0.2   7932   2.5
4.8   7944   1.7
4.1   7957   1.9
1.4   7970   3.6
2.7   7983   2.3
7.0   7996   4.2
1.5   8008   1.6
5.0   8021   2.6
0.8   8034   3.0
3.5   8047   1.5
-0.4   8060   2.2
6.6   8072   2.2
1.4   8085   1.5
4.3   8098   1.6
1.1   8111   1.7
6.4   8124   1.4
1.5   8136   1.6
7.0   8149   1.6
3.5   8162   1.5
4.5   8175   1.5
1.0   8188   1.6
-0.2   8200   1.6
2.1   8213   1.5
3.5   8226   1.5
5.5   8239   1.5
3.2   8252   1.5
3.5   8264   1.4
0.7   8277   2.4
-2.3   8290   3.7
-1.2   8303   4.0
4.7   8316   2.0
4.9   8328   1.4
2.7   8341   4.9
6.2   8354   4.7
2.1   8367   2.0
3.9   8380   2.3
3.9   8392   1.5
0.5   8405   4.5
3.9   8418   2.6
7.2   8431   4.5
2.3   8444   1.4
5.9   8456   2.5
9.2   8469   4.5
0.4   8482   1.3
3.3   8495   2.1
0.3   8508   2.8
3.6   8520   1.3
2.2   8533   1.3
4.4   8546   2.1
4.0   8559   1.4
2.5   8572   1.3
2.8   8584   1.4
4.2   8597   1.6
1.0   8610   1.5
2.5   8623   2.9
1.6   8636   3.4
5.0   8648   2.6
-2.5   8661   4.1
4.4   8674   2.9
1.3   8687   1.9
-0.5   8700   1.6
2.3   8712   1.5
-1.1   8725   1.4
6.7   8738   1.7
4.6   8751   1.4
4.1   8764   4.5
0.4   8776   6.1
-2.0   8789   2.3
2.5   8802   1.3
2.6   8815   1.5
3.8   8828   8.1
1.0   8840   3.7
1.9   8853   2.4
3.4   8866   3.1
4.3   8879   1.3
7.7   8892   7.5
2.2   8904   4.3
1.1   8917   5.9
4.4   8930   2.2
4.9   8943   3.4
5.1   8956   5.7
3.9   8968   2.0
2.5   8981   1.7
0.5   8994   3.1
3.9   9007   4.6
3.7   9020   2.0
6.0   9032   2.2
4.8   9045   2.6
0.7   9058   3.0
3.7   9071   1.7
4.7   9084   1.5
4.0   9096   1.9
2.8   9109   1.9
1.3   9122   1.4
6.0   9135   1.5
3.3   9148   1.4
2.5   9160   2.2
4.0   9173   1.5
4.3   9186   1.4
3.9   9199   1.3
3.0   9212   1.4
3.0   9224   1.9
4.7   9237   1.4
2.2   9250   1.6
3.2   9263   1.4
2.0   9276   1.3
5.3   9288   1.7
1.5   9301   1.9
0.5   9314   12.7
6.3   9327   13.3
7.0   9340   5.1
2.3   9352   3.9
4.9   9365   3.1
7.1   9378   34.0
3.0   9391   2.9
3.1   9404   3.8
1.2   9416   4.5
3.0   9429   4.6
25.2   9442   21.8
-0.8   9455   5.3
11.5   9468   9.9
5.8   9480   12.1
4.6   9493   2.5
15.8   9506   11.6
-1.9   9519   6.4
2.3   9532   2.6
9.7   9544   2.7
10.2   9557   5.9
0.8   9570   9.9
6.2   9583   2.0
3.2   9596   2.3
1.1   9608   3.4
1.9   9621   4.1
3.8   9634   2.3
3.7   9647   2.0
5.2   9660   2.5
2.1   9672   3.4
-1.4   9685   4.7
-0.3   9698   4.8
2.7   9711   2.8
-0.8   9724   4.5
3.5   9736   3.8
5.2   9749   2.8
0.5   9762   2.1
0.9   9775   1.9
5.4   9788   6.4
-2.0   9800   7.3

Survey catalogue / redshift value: 1.10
